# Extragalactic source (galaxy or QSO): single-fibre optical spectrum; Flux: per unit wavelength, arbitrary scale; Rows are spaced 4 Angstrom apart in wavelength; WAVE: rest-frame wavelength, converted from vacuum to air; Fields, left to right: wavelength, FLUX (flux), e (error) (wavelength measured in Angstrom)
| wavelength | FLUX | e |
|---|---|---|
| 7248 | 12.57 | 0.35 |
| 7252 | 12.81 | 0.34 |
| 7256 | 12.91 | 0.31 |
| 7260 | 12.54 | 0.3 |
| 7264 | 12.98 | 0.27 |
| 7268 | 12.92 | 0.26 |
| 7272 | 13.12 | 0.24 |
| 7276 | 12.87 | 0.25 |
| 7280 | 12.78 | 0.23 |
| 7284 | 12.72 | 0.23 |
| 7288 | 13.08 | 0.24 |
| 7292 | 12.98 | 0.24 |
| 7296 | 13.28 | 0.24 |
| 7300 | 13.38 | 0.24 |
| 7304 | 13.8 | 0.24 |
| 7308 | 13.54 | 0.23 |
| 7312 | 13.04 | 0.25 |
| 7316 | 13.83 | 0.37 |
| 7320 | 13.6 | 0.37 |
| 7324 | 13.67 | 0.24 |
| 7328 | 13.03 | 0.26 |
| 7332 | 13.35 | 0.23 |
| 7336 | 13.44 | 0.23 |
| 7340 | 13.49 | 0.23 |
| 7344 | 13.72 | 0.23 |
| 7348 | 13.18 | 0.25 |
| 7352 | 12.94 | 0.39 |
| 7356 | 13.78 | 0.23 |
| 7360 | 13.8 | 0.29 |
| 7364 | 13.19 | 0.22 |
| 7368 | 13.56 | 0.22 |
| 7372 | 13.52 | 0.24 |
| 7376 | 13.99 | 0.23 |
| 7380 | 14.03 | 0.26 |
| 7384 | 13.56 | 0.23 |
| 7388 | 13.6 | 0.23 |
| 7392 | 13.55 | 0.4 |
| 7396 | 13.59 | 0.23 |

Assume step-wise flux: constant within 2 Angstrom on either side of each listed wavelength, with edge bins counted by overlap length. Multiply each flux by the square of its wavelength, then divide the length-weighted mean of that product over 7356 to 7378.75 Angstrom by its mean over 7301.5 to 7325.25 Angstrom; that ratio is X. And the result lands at 1.0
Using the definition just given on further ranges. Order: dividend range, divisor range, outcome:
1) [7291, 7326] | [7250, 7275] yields 1.06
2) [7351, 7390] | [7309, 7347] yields 1.02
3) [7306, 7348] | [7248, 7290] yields 1.06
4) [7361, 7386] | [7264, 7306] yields 1.07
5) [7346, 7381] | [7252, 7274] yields 1.08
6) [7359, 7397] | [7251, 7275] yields 1.09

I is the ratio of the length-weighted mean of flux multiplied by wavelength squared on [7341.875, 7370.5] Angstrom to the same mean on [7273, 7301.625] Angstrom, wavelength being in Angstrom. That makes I 1.05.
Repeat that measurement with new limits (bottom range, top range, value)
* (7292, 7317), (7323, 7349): 1.01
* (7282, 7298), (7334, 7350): 1.05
